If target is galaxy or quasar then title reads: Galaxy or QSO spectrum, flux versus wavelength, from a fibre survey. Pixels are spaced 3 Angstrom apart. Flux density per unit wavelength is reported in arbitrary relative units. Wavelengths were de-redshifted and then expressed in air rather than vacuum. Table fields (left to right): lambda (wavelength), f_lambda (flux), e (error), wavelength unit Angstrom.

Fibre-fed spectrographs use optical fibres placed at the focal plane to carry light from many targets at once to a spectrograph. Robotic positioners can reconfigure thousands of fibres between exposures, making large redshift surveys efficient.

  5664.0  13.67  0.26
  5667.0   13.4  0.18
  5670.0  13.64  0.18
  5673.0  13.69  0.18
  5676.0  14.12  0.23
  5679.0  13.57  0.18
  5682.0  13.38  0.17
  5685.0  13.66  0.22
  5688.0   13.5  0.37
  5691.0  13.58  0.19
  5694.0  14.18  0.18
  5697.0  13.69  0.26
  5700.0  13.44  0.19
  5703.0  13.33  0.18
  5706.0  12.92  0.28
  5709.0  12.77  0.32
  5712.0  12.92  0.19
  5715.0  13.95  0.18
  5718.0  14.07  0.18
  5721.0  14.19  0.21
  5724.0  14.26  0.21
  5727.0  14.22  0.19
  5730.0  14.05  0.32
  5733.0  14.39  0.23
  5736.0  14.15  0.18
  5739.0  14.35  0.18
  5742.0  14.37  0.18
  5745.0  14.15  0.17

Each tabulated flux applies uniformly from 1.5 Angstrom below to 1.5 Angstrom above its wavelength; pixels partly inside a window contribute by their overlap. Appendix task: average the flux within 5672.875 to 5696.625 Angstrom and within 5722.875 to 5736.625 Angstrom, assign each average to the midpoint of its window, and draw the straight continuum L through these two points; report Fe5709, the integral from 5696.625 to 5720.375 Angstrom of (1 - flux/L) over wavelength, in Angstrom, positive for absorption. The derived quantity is 1.0 Angstrom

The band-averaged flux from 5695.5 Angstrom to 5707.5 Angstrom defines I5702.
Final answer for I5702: 13.3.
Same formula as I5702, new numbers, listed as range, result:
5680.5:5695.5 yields 13.7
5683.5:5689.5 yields 13.6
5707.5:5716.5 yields 13.2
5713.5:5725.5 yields 14.1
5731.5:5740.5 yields 14.3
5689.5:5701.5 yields 13.7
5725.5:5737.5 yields 14.2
